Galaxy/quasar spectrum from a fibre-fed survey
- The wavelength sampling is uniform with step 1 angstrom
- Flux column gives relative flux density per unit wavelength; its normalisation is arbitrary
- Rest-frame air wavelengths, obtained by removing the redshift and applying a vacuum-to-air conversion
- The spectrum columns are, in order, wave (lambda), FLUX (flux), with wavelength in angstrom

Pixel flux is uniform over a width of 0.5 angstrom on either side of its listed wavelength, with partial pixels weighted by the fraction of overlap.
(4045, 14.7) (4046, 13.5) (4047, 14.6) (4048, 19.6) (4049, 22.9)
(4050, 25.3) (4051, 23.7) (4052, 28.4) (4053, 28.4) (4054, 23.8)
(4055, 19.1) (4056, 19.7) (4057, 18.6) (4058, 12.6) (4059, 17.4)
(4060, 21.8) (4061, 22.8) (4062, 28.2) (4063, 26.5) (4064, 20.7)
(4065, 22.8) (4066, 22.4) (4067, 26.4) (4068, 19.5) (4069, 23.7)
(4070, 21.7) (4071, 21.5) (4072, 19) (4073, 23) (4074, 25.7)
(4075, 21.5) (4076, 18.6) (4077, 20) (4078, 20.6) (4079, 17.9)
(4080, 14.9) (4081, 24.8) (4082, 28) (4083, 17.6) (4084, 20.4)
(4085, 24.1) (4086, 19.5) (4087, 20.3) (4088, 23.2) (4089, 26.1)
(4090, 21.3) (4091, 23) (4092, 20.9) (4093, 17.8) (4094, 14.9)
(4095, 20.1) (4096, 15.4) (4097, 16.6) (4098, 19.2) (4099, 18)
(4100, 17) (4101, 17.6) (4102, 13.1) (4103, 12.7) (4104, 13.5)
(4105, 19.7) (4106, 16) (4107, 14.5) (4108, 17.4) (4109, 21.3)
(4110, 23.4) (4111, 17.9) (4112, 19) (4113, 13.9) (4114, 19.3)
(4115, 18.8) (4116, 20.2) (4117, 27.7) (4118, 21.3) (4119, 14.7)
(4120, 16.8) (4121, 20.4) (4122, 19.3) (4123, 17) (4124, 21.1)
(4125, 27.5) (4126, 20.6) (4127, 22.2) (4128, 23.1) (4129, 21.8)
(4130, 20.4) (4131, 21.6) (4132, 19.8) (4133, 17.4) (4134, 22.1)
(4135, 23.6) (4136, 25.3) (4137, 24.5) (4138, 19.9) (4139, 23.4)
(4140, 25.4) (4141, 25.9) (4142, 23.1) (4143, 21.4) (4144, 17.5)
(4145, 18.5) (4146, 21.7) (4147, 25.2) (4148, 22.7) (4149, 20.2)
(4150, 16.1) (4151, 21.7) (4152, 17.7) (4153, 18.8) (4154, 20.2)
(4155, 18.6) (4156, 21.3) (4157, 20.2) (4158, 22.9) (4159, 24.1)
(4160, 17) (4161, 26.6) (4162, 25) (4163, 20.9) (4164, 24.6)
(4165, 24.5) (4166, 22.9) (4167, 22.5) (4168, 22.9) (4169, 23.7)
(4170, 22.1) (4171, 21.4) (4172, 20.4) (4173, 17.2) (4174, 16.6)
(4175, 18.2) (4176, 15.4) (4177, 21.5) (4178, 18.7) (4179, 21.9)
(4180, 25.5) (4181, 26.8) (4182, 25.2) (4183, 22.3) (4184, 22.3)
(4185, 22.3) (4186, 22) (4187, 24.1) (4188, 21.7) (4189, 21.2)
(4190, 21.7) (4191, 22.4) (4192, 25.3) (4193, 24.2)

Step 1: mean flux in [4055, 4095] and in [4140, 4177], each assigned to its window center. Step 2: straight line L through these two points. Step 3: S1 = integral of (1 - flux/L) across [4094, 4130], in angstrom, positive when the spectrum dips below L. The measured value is 4.1 angstrom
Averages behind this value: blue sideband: 21.2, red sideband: 21.2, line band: 18.8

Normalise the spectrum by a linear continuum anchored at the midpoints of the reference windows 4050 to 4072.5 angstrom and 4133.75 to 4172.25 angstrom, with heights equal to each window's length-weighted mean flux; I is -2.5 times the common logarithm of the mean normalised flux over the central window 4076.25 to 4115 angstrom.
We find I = 0.17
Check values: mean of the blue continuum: 22.3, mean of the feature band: 19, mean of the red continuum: 22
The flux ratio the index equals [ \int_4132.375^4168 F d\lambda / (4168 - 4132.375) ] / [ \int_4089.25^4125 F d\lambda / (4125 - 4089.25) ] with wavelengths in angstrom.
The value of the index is 1.2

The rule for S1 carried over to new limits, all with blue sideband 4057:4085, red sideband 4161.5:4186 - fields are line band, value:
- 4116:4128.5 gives 0.4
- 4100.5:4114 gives 2.9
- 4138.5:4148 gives -0.3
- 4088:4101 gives 1.4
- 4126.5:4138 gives -0.1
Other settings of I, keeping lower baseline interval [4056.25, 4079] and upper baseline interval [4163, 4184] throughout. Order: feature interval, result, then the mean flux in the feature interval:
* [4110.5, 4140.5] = 0.04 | 20.9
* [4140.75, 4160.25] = 0.05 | 20.7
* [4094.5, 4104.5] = 0.30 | 16.3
